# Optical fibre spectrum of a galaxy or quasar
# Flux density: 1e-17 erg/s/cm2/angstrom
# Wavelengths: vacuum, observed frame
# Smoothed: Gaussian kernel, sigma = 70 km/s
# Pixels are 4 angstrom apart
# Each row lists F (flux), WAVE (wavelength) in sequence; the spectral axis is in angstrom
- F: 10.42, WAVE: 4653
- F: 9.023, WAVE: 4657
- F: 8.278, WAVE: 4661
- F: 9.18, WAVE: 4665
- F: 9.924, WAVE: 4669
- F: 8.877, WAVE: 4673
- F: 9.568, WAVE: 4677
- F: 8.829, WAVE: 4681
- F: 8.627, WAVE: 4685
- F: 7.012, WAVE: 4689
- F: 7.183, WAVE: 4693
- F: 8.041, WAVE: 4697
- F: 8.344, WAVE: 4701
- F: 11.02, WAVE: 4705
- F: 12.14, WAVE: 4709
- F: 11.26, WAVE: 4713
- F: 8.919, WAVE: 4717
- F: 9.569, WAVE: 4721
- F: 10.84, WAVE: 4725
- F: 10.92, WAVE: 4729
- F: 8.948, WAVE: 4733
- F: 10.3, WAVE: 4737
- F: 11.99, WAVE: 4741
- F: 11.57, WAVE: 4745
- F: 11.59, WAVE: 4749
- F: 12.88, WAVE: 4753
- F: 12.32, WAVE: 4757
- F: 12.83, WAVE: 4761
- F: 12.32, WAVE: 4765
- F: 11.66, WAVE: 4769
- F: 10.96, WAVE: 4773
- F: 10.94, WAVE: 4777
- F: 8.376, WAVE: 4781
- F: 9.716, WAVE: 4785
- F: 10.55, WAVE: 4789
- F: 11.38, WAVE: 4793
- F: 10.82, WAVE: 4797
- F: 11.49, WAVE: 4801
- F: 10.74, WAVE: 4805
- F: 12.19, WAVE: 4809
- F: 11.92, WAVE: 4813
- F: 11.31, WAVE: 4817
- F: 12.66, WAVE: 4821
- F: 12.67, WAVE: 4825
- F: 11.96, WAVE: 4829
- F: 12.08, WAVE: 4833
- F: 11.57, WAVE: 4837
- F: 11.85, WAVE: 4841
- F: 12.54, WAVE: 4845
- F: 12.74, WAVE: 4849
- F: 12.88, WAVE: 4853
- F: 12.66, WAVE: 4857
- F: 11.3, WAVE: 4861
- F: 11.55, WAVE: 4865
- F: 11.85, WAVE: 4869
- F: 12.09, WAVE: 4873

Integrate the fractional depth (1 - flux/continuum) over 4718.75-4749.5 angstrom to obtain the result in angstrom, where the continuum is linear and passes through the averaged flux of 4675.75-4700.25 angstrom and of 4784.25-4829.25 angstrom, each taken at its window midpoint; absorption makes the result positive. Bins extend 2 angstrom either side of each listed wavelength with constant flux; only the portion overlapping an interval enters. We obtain -3.9 angstrom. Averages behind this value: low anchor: 8.18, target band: 10.7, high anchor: 11.5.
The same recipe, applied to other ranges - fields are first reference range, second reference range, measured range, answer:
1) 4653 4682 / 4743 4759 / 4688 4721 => 3.7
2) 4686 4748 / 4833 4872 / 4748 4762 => -2.6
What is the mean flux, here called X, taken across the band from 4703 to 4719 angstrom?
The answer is 10.8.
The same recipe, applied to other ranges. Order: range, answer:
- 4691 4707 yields 8.65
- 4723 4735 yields 10.2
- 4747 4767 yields 12.4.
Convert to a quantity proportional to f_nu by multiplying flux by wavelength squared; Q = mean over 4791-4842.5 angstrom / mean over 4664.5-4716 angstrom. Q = 1.3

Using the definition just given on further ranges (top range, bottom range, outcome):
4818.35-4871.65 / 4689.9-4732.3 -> 1.32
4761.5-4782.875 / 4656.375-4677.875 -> 1.26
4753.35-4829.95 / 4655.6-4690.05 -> 1.36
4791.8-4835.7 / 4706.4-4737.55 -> 1.18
